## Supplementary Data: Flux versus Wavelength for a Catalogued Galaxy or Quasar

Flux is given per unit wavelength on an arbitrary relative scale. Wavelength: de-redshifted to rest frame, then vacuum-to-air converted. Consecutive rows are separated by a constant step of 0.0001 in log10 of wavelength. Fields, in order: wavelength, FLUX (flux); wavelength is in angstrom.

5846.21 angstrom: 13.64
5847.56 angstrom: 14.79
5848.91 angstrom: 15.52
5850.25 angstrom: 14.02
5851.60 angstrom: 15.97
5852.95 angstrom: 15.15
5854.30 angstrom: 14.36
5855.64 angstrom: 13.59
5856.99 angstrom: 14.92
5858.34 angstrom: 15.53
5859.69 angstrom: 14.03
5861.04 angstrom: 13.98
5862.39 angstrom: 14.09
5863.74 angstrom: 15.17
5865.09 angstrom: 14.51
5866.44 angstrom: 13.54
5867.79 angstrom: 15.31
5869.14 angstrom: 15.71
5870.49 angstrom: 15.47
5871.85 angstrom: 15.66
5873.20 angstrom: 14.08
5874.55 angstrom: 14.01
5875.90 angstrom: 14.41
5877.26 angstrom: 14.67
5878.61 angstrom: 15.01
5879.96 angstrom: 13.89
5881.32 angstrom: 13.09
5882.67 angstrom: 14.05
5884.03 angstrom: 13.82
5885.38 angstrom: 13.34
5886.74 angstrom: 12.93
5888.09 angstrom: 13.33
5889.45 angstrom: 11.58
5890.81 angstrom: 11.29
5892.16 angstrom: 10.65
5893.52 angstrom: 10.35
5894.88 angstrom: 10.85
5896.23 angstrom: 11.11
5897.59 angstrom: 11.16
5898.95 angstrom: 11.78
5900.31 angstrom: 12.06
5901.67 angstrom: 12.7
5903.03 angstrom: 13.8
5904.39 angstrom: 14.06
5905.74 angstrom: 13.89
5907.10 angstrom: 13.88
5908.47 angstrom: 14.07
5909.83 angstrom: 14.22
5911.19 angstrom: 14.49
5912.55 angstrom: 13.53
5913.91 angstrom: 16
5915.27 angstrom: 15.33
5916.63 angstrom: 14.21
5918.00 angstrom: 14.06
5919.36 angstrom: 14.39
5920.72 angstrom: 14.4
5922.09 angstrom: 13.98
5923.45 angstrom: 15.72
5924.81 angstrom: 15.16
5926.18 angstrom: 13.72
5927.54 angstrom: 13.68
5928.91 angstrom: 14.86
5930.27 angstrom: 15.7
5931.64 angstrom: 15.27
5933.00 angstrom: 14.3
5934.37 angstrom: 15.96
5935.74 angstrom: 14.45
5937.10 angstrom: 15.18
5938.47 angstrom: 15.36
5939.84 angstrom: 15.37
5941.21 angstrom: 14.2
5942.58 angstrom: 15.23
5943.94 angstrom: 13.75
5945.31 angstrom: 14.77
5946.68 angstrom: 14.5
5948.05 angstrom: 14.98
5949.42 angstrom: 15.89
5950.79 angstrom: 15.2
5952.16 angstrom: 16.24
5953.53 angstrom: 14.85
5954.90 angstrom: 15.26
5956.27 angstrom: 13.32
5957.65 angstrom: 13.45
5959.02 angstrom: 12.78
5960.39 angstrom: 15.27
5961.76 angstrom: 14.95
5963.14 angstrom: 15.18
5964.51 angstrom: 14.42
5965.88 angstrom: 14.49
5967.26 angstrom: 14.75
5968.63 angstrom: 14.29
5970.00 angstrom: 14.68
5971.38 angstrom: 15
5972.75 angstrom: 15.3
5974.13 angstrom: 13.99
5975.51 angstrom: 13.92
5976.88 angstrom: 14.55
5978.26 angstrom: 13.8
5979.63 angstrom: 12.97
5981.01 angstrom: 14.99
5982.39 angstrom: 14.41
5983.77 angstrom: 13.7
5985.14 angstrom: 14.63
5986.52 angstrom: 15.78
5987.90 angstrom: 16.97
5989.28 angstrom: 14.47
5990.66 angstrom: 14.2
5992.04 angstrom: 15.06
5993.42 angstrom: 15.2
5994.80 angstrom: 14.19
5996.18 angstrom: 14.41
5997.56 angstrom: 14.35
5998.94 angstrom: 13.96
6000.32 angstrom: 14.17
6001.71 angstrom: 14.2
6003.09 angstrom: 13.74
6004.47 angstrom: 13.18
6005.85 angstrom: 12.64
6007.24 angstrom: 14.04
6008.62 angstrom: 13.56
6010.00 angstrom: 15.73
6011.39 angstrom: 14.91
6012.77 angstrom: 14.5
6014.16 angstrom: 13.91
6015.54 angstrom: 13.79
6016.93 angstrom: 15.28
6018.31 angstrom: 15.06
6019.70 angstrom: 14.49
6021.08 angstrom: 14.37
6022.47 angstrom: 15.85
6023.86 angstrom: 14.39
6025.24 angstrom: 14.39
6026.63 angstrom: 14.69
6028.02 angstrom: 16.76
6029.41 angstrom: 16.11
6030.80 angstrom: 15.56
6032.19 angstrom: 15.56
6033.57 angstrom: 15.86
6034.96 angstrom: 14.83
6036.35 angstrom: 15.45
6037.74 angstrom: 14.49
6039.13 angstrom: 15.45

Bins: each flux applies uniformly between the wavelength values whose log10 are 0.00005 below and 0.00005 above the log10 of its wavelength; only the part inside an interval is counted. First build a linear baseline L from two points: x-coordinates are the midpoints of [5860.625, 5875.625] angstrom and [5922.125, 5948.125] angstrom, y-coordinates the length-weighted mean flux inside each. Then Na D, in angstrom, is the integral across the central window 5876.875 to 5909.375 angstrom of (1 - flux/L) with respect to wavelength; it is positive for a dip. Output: 4.29 angstrom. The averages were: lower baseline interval 14.7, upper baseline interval 14.8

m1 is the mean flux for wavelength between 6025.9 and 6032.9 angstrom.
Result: 15.7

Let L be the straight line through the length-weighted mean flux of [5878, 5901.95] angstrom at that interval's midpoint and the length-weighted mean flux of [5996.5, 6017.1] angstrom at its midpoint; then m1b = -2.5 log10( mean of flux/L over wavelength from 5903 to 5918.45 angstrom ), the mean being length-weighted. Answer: -0.13 mag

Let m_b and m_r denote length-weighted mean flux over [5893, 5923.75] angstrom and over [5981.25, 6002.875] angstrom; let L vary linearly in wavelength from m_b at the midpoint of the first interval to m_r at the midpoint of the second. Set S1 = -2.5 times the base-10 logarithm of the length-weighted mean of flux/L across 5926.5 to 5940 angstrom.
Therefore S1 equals -0.09 mag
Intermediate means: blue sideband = 13.5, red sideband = 14.6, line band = 15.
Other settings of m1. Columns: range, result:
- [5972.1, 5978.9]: 14.3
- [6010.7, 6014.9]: 14.4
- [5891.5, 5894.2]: 10.5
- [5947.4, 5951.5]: 15.4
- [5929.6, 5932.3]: 15.5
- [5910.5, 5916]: 14.9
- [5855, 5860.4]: 14.5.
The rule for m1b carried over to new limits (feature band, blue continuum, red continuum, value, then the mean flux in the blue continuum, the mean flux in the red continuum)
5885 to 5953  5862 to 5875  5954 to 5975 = 0.05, 14.8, 14.5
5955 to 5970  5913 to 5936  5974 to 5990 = 0.02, 14.8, 14.5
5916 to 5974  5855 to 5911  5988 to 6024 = -0.06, 13.6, 14.4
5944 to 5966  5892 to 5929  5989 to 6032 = -0.05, 13.5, 14.6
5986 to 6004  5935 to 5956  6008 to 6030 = 0.02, 15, 14.9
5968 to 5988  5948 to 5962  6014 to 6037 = 0.02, 14.7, 15.1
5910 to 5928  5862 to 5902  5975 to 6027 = -0.07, 13.3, 14.4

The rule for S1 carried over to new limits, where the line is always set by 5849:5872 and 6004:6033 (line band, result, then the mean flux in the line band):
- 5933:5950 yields -0.01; 14.9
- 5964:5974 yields 0.00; 14.7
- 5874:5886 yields 0.05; 14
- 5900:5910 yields 0.09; 13.6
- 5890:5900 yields 0.31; 11.1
